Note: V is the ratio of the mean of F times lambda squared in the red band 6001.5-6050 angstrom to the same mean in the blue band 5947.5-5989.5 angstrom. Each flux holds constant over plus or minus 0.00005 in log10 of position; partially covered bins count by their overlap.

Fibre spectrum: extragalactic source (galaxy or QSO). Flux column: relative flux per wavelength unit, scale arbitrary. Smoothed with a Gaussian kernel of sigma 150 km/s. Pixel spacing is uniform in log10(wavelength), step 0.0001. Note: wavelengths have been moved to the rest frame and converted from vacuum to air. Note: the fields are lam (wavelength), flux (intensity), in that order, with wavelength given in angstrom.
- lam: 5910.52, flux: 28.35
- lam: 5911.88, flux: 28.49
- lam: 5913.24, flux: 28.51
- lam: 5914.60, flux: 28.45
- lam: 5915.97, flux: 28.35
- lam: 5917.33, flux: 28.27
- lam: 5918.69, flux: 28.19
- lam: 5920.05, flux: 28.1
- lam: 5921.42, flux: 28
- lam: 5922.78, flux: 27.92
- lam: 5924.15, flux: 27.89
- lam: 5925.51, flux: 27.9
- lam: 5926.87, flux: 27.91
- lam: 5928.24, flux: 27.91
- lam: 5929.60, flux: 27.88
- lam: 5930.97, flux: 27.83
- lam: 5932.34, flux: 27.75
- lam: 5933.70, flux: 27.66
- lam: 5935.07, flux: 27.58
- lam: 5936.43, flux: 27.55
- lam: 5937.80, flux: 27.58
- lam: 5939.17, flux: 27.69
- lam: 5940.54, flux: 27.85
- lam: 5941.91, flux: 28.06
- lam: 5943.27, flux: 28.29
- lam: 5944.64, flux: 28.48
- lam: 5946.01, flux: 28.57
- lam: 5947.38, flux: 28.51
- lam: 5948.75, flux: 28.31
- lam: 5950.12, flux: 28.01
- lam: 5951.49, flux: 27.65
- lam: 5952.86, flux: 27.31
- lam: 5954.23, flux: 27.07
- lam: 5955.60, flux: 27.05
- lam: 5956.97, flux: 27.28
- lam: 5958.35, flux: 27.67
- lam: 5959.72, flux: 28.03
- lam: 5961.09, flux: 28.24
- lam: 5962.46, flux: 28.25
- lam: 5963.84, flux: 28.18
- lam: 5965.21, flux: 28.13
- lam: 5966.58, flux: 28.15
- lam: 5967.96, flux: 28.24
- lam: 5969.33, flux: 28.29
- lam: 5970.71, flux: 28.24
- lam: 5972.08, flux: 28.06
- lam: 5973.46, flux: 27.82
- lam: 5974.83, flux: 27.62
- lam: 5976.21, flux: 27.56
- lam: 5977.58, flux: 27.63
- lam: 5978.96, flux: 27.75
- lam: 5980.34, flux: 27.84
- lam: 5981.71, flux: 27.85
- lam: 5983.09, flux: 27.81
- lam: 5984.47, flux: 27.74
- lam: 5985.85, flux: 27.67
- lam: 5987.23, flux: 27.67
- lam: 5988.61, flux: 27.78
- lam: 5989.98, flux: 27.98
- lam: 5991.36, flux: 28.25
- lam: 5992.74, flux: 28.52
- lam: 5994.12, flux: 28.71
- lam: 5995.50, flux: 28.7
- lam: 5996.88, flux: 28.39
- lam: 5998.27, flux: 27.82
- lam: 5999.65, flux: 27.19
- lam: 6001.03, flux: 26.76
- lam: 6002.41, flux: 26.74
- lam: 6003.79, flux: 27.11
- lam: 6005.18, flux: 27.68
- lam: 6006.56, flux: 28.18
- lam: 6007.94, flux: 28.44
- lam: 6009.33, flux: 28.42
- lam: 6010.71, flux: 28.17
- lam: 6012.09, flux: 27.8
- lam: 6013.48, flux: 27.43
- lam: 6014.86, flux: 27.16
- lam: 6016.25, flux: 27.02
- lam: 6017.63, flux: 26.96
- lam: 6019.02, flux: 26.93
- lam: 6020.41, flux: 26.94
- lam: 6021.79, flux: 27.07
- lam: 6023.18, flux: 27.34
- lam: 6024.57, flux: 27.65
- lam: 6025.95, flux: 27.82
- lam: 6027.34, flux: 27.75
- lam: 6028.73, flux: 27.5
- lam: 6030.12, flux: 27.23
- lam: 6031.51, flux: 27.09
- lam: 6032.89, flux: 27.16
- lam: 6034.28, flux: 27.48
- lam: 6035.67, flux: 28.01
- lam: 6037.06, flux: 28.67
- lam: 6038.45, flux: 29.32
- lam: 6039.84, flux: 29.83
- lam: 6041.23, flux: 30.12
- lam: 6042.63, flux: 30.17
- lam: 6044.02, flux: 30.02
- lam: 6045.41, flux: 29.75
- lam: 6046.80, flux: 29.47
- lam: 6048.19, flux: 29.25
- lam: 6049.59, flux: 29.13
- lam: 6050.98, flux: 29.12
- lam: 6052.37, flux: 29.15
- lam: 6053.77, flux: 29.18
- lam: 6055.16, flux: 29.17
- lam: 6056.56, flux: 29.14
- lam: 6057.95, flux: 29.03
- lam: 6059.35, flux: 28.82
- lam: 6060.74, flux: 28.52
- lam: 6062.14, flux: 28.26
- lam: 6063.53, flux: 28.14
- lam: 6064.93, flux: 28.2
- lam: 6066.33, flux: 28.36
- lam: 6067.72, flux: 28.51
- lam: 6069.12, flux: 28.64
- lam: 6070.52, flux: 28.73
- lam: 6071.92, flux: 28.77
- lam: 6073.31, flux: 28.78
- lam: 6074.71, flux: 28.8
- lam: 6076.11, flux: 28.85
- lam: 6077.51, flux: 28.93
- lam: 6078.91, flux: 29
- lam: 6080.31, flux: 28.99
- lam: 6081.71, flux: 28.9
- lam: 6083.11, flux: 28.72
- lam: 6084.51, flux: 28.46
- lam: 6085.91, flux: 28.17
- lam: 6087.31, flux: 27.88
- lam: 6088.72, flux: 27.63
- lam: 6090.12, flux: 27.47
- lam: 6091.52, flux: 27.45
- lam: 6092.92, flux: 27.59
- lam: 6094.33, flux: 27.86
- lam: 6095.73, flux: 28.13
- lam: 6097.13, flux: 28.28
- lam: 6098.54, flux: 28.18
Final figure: 1.0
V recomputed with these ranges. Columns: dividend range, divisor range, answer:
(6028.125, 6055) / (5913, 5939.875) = 1.07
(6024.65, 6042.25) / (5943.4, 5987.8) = 1.03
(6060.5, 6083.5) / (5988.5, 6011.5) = 1.05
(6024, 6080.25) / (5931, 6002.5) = 1.06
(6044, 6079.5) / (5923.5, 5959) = 1.08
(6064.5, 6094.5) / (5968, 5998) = 1.05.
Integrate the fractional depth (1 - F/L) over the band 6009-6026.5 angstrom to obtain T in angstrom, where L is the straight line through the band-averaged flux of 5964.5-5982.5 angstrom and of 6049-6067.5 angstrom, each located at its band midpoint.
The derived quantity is 0.6 angstrom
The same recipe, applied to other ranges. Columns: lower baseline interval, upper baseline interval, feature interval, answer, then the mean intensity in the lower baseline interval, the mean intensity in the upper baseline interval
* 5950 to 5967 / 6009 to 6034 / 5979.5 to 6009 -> -0.31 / 27.8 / 27.4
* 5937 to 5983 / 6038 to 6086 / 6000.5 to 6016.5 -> 0.46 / 27.9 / 29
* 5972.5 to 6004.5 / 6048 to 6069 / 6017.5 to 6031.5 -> 0.48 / 27.8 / 28.8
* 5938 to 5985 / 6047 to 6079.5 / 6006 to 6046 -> 0.62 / 27.9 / 28.8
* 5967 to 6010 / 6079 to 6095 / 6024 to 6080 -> -1.30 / 27.9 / 28.1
